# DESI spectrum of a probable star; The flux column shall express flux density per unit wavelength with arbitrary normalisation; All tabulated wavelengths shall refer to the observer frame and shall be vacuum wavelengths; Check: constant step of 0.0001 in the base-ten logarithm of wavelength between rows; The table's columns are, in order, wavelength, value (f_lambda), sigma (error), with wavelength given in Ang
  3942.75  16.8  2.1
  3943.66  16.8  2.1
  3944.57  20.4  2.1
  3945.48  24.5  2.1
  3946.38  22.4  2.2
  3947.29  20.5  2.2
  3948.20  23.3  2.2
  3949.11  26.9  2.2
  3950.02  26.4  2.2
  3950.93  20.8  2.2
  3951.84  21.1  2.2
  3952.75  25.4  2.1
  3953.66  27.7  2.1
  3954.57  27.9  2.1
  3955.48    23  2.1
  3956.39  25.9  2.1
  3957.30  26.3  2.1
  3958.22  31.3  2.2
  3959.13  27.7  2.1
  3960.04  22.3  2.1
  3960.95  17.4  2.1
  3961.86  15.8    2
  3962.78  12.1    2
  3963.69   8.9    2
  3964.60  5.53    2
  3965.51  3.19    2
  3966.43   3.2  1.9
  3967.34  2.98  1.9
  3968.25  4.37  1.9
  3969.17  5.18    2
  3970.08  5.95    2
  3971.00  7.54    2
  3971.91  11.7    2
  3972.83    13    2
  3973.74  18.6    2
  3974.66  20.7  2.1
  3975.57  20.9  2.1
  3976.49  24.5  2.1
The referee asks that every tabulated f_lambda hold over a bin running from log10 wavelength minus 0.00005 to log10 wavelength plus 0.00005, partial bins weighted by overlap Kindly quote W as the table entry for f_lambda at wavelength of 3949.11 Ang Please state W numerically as 26.9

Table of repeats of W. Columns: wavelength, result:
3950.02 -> 26.4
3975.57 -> 20.9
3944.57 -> 20.4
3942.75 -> 16.8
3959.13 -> 27.7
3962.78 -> 12.1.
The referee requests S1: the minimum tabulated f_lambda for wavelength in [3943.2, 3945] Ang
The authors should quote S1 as 16.8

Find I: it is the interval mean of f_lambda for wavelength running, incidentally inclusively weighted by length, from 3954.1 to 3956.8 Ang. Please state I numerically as 25.6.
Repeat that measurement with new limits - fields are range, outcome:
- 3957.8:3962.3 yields 22.9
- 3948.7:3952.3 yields 23.8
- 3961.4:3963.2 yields 14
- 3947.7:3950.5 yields 25.4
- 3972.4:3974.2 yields 15.9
